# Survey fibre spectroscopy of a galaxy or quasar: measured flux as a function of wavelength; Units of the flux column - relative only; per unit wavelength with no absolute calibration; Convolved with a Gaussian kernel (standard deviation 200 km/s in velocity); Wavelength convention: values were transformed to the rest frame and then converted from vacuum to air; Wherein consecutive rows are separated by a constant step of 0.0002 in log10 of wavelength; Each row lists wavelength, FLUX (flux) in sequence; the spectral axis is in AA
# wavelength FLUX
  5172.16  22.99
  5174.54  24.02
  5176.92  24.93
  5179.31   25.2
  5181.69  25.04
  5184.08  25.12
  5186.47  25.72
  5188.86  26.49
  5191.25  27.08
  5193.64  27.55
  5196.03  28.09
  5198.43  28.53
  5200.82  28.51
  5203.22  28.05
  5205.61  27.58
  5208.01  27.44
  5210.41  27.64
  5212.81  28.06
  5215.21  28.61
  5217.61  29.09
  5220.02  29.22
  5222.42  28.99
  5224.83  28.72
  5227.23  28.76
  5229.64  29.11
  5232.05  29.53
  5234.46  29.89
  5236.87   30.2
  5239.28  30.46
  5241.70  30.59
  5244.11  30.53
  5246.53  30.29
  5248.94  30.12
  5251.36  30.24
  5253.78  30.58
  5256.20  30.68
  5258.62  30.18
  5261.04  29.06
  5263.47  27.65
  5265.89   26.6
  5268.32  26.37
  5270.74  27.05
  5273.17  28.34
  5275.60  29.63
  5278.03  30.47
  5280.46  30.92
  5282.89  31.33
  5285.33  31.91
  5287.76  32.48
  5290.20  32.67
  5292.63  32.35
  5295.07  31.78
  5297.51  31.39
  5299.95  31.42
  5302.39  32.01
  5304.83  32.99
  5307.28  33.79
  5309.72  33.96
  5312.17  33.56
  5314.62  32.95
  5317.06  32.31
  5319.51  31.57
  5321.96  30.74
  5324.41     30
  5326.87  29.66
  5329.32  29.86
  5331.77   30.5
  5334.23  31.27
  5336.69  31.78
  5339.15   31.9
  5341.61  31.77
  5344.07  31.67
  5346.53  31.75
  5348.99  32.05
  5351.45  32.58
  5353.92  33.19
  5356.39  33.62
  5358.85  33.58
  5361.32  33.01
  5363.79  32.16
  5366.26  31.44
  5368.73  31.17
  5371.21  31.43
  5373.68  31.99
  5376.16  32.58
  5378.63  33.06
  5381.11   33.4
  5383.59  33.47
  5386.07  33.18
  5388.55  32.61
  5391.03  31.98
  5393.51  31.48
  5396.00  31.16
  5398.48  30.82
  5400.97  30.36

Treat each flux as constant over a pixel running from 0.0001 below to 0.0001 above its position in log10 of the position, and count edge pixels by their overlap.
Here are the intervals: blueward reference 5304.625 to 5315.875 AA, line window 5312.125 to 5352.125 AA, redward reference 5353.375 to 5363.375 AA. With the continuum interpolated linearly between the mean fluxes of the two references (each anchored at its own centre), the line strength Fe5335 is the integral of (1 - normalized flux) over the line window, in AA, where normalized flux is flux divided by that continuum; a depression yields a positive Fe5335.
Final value 2.3 AA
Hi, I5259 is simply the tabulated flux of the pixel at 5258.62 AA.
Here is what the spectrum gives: 30.18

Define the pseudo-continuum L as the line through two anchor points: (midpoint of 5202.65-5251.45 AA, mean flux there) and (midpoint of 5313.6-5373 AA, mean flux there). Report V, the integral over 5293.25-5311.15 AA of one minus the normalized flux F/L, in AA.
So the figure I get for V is -0.9 AA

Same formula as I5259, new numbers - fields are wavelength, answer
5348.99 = 32.05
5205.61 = 27.58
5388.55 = 32.61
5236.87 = 30.2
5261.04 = 29.06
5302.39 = 32.01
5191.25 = 27.08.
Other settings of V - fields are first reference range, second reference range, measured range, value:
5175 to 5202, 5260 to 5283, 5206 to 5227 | -0.95 AA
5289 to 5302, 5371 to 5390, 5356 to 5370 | 0.08 AA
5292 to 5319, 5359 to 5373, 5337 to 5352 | 0.13 AA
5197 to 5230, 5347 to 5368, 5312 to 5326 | -0.07 AA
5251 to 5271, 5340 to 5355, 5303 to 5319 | -1.27 AA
